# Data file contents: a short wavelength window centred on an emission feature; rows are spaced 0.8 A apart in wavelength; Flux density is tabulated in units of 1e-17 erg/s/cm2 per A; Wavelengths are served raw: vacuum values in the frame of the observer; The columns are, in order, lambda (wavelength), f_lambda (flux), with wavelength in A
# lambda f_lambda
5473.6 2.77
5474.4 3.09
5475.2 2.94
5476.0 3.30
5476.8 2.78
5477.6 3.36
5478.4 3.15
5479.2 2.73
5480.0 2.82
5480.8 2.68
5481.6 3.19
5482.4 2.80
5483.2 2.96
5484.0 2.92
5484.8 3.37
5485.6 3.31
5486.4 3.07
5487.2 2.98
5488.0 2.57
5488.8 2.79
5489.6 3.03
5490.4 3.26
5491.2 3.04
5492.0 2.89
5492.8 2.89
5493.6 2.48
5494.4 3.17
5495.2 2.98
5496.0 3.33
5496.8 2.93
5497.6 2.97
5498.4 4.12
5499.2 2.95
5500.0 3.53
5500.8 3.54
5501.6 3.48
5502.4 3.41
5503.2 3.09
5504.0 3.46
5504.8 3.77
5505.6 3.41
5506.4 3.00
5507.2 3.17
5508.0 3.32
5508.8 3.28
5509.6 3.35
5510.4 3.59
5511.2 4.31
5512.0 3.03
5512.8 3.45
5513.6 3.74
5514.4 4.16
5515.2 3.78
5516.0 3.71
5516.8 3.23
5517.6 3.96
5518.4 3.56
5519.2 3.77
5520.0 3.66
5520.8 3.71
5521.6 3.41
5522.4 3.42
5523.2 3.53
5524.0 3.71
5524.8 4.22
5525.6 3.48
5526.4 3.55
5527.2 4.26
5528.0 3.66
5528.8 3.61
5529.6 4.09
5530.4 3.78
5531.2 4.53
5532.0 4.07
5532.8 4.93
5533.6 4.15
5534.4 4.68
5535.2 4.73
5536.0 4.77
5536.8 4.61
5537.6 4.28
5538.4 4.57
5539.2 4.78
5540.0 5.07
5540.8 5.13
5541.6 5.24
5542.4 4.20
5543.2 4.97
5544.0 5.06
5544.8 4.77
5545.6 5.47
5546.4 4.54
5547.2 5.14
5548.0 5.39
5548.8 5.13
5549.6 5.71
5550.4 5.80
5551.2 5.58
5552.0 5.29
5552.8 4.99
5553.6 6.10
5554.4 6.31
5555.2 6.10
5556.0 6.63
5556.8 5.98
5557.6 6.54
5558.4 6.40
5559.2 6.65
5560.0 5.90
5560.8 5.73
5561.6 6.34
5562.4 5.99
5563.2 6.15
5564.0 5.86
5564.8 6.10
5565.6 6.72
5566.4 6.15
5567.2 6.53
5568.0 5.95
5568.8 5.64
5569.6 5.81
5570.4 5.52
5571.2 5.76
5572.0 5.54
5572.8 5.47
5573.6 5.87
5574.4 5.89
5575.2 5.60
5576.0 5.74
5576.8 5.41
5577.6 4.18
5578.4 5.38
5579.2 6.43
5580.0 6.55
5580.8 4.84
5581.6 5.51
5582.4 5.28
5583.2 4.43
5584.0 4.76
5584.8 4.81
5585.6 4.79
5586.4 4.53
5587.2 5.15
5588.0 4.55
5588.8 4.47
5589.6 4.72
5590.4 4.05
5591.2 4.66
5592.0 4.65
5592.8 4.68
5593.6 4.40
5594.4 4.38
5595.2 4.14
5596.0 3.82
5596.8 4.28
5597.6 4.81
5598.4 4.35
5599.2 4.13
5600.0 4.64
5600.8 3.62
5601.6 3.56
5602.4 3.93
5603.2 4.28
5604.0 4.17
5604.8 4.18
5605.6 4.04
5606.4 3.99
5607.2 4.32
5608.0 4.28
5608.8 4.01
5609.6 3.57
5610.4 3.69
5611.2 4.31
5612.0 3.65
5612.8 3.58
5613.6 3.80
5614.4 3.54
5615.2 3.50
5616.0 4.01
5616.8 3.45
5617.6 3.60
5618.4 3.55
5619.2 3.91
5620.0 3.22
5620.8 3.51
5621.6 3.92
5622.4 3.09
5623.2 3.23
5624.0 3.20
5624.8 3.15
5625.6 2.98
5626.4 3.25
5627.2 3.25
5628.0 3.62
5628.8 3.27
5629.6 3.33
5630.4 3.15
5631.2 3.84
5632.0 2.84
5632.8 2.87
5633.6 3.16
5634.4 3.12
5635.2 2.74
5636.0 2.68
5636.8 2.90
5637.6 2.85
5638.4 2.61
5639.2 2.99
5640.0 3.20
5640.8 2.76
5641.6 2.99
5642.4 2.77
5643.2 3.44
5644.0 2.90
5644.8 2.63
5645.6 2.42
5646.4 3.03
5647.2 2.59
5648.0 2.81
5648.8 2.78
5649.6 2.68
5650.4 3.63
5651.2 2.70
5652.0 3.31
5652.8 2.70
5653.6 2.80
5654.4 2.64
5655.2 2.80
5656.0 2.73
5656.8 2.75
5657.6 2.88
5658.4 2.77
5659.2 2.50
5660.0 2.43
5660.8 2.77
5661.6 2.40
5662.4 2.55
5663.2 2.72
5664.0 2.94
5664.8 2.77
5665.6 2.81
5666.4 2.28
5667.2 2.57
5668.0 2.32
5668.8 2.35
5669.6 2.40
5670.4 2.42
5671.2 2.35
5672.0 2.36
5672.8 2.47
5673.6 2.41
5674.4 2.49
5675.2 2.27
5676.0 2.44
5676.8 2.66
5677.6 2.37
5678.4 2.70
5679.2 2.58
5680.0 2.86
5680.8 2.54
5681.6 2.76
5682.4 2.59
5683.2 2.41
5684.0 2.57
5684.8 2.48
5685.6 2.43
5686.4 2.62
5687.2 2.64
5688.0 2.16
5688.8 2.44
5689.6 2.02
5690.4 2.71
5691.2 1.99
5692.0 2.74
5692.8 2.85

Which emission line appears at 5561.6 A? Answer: C III] 1909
